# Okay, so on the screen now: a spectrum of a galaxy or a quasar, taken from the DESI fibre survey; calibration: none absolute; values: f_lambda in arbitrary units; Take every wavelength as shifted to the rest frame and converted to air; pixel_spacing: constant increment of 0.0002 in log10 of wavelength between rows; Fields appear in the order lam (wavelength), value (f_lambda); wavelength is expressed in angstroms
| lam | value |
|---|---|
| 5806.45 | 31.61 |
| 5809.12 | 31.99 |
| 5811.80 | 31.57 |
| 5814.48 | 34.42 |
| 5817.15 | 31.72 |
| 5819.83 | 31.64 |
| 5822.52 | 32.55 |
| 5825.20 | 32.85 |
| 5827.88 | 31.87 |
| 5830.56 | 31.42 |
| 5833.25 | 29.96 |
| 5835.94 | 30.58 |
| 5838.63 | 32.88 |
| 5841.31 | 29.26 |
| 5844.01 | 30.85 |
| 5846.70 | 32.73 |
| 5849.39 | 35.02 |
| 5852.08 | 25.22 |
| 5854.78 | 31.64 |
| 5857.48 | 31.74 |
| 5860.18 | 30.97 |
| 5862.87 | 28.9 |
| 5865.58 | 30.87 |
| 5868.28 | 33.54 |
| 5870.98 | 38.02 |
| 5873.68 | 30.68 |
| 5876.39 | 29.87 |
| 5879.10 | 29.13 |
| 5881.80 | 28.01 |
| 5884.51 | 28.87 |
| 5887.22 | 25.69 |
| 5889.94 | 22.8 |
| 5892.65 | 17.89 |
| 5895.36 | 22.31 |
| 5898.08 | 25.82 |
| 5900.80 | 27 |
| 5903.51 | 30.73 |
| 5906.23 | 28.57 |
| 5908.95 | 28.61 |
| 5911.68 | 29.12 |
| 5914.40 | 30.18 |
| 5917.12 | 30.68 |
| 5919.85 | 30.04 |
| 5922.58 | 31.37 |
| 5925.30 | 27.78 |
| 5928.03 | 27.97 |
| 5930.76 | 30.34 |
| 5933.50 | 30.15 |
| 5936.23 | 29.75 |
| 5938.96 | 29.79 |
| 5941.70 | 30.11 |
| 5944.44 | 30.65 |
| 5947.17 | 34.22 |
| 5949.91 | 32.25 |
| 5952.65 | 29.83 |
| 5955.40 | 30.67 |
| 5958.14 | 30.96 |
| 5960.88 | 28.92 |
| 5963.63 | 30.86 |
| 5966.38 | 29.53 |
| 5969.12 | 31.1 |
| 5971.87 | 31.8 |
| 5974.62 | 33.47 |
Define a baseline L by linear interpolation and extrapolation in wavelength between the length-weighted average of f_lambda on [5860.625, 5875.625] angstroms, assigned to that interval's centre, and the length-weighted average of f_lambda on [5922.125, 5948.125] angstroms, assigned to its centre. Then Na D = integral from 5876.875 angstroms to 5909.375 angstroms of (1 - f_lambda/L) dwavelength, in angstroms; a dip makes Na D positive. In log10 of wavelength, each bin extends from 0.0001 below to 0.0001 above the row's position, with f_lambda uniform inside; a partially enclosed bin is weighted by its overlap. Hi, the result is 5.3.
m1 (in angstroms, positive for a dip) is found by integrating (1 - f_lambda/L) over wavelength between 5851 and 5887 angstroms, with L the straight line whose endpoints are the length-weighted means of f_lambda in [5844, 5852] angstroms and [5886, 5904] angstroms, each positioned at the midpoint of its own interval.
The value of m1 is -2.5 angstroms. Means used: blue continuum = 32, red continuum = 24.3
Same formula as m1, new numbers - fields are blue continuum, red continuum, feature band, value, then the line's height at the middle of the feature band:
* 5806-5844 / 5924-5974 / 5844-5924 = 4.9 angstroms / 31.1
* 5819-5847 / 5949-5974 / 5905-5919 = 0.7 angstroms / 31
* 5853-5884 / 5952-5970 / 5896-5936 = 2.1 angstroms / 30.7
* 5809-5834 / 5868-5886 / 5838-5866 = 0.5 angstroms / 31.5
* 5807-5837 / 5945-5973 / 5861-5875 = -0.3 angstroms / 31.6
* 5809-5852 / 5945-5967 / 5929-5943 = 0.5 angstroms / 31.1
